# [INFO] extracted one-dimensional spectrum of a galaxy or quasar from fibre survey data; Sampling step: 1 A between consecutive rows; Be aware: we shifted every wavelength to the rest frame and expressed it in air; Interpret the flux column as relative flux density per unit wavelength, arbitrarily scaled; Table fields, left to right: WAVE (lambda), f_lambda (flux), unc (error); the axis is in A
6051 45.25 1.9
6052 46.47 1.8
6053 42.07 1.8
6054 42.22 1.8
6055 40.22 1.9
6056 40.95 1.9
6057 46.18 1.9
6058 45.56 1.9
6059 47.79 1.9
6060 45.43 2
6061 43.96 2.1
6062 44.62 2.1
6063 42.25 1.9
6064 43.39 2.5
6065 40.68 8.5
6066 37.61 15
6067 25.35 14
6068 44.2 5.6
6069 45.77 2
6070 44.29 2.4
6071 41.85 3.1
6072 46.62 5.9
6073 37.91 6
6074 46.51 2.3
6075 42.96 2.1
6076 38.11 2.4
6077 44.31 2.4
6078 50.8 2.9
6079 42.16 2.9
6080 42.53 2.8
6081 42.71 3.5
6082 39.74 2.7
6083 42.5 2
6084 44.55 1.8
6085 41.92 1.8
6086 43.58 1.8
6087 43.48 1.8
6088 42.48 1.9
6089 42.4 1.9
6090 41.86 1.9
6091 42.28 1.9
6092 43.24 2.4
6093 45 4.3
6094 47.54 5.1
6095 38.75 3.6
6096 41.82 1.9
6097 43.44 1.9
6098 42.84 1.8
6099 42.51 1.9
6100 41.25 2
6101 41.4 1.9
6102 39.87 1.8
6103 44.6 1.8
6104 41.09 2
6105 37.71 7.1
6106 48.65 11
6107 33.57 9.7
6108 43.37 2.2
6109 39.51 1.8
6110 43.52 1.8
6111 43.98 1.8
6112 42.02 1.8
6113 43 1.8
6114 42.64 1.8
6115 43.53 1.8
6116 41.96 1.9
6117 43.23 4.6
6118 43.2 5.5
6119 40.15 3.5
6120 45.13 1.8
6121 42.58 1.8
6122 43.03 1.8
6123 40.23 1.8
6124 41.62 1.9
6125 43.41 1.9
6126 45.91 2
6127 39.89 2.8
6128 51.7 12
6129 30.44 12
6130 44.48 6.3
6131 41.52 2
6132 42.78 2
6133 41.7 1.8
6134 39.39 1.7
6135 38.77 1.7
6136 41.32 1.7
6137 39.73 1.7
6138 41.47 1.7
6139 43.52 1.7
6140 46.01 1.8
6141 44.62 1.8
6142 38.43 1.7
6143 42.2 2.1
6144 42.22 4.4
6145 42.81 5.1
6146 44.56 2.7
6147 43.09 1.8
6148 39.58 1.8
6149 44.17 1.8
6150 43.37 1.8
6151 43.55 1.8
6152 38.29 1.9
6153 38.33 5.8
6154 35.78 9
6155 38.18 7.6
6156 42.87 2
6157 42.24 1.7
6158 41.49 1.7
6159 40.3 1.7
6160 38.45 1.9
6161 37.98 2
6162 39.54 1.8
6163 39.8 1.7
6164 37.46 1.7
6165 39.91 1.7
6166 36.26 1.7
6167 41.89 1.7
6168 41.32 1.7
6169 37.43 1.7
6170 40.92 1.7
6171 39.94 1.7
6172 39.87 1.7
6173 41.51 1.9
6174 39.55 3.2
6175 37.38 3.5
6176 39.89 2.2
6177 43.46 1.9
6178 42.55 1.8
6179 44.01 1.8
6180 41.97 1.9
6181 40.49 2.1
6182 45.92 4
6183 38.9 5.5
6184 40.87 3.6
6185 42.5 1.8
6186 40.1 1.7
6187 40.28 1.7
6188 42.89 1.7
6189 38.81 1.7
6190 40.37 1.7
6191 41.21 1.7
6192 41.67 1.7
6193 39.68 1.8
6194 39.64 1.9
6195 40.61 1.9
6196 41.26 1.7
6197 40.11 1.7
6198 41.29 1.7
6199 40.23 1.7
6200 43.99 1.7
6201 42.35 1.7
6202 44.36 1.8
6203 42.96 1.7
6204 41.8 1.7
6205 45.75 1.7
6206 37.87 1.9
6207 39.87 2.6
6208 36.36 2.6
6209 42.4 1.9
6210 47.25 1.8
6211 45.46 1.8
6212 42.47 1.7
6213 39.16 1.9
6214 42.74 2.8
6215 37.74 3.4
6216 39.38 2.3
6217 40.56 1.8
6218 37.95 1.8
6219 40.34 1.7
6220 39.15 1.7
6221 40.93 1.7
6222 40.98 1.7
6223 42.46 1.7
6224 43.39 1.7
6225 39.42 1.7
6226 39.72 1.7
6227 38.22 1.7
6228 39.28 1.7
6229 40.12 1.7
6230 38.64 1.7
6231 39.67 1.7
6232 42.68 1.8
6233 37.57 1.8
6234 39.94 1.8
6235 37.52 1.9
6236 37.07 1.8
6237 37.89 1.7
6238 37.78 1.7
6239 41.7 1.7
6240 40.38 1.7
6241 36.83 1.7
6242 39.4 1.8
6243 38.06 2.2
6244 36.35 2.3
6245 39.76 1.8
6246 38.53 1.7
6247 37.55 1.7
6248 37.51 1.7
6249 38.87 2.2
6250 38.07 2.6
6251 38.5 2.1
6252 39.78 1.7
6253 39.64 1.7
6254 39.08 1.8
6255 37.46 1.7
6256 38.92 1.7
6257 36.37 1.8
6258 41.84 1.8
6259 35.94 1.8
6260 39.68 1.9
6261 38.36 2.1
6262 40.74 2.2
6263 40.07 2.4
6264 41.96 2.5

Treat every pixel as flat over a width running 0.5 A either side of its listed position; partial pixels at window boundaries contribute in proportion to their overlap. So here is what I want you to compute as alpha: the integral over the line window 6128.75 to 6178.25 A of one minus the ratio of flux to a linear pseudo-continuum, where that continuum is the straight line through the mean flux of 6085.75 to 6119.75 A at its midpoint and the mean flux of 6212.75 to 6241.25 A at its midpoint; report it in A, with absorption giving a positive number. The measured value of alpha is 0.7 A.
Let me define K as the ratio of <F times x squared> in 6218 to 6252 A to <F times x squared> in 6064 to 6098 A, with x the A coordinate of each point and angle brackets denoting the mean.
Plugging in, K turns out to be 0.97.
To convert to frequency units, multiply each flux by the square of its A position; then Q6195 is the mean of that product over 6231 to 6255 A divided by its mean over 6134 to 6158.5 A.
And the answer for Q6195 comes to 1.0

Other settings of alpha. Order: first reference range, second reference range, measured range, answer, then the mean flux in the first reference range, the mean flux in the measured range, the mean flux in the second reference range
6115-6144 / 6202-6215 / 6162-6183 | 0.8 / 42.1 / 40.5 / 41.9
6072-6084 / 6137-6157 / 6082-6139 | 0.2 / 43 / 42.2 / 41.7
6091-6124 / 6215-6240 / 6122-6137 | 0.1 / 42.3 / 41.6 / 39.7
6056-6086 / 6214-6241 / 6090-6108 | 0.1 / 42.8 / 42.1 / 39.6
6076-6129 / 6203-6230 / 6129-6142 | 0.2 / 42.6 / 41.5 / 40.8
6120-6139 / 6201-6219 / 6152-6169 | 0.9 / 41.8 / 39.4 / 41.4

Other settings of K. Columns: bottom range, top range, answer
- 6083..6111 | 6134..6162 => 0.99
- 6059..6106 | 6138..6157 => 1.00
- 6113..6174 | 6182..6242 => 1.00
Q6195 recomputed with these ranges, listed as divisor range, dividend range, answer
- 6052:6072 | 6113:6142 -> 1.01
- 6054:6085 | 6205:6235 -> 0.99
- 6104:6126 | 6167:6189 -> 0.99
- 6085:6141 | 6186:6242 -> 0.99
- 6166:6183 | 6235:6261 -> 0.96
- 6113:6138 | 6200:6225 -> 1.01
